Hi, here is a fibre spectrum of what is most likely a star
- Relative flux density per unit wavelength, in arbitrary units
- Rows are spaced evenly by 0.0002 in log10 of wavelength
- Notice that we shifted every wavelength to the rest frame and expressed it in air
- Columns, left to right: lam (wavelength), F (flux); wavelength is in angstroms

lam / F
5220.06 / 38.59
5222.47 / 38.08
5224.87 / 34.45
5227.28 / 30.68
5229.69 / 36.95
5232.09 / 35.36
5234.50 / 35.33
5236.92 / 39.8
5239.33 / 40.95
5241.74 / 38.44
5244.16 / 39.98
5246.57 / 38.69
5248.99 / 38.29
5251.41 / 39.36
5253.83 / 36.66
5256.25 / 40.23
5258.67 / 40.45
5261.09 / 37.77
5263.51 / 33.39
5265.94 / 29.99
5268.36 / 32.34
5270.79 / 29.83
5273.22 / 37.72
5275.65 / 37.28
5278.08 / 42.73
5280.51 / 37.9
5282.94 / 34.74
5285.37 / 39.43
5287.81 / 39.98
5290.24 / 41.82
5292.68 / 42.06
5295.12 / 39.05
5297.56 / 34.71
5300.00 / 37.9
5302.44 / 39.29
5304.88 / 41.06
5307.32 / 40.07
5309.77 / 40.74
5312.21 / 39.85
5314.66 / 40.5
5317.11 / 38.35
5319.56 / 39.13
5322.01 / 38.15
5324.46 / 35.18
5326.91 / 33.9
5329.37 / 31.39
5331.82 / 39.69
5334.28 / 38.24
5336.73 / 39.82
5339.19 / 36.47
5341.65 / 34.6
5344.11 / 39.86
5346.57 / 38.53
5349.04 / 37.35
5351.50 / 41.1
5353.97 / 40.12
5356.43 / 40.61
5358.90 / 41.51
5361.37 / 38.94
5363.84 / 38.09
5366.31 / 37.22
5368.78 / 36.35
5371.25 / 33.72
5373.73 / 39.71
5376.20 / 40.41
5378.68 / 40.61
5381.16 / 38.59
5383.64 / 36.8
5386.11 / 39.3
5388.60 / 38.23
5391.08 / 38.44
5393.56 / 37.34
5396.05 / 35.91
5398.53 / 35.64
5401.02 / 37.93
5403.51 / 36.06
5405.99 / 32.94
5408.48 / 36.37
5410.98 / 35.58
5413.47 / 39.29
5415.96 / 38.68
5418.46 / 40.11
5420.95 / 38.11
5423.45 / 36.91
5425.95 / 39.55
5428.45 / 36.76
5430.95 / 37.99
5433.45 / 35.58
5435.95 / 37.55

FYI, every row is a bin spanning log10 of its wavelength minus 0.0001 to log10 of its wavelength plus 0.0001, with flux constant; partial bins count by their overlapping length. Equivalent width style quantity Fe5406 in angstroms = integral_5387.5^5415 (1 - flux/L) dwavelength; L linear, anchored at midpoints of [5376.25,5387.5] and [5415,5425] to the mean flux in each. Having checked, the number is 1.4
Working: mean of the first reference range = 39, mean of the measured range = 36.7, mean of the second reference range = 38.5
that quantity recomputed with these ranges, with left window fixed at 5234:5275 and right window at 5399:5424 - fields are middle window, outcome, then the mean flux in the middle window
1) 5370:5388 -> -0.6 angstroms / 38.4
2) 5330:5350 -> -0.4 angstroms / 37.9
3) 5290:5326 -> -1.9 angstroms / 39.1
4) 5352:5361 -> -0.8 angstroms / 40.6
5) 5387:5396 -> -0.2 angstroms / 37.7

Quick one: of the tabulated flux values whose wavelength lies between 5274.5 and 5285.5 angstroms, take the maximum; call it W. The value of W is 42.73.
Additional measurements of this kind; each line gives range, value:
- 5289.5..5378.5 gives 42.06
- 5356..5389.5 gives 41.51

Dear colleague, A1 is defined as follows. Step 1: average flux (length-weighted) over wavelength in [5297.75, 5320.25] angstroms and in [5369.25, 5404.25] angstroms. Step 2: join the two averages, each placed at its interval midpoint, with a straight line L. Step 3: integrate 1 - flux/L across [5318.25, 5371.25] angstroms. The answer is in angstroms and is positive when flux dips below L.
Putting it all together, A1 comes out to 1.15 angstroms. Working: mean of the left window 39.4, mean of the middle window 37.8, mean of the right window 37.8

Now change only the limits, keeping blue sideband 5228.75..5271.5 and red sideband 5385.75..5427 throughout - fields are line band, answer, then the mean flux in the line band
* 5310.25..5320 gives -0.6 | 39.6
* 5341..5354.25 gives -0.5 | 38.6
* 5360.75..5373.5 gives 0.1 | 37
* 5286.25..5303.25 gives -1.0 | 39.2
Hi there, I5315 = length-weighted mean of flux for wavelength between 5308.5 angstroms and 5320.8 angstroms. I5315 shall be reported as 39.7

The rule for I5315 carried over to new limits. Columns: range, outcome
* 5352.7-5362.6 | 40.3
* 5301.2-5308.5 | 40.2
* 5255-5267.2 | 36.4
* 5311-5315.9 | 40.1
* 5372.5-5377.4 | 40.1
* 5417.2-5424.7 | 38.4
